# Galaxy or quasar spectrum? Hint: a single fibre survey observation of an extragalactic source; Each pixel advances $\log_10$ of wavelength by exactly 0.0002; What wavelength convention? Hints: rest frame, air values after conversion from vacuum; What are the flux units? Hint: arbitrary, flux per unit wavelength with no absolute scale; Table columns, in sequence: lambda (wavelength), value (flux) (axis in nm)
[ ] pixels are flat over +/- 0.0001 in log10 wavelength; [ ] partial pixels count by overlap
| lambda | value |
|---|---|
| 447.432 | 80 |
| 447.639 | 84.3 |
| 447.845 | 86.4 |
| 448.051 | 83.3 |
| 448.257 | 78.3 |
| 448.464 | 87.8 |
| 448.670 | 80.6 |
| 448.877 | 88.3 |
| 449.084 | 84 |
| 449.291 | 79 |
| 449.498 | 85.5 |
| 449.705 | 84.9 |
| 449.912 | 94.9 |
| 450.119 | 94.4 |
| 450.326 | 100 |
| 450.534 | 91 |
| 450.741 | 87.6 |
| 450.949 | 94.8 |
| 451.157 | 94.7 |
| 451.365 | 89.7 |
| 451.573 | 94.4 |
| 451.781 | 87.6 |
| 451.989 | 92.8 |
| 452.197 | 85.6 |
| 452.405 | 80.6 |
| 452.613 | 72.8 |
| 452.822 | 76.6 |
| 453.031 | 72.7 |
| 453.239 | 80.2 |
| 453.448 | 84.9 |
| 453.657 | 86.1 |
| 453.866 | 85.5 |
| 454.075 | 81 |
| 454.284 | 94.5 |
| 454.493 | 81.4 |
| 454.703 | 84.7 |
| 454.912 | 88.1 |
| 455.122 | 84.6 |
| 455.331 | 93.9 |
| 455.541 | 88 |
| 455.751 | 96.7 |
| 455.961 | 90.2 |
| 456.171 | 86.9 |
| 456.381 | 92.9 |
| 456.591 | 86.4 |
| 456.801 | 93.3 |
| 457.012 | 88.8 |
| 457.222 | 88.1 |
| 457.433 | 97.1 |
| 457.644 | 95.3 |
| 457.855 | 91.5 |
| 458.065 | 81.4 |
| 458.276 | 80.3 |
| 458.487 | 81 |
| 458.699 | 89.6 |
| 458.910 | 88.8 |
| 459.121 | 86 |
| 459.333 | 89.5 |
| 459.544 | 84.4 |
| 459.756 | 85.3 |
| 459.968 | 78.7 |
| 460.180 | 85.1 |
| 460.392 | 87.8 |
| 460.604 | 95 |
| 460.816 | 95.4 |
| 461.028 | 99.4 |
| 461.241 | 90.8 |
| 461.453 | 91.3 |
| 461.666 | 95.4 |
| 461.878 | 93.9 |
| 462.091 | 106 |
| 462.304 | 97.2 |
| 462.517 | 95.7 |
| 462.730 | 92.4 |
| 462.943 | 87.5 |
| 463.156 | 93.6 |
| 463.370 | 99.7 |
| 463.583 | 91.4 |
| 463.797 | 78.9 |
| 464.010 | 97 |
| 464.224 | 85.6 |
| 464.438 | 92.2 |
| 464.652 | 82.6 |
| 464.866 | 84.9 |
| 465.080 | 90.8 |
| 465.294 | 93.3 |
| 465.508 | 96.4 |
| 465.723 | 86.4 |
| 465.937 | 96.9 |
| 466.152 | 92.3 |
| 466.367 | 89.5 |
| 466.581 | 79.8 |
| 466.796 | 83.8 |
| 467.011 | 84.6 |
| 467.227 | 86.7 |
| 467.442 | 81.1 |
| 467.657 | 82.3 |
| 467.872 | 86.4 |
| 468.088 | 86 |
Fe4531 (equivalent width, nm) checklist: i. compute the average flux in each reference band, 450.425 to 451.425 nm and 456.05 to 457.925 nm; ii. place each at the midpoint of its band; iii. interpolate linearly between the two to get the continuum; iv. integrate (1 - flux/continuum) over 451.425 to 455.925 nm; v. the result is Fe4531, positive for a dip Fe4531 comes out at 0.29 nm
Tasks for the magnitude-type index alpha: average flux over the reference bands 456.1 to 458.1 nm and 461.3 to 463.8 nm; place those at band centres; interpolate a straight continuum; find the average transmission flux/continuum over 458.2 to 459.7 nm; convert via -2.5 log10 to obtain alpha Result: 0.07 mag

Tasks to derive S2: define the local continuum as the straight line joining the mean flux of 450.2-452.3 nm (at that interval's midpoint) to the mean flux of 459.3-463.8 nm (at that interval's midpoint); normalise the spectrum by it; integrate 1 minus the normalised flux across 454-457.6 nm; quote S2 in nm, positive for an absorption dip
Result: 0.10 nm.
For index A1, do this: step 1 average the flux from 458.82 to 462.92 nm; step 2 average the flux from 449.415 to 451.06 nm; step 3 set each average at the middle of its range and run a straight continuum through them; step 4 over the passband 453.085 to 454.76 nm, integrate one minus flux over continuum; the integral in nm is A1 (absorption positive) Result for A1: 0.13 nm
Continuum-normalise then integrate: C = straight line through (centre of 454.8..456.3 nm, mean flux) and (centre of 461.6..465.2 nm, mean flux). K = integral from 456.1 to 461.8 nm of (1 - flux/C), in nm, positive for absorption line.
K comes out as 0.10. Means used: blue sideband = 89.8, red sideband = 92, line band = 89.1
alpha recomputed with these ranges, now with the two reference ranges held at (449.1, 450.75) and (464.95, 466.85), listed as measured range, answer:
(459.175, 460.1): 0.066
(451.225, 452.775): 0.044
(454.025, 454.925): 0.045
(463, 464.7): -0.004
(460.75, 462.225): -0.072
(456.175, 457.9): -0.020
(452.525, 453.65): 0.148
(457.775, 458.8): 0.065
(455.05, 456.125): -0.012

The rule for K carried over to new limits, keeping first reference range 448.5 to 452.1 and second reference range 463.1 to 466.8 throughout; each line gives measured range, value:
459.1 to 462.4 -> -0.062 nm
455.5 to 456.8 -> -0.012 nm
